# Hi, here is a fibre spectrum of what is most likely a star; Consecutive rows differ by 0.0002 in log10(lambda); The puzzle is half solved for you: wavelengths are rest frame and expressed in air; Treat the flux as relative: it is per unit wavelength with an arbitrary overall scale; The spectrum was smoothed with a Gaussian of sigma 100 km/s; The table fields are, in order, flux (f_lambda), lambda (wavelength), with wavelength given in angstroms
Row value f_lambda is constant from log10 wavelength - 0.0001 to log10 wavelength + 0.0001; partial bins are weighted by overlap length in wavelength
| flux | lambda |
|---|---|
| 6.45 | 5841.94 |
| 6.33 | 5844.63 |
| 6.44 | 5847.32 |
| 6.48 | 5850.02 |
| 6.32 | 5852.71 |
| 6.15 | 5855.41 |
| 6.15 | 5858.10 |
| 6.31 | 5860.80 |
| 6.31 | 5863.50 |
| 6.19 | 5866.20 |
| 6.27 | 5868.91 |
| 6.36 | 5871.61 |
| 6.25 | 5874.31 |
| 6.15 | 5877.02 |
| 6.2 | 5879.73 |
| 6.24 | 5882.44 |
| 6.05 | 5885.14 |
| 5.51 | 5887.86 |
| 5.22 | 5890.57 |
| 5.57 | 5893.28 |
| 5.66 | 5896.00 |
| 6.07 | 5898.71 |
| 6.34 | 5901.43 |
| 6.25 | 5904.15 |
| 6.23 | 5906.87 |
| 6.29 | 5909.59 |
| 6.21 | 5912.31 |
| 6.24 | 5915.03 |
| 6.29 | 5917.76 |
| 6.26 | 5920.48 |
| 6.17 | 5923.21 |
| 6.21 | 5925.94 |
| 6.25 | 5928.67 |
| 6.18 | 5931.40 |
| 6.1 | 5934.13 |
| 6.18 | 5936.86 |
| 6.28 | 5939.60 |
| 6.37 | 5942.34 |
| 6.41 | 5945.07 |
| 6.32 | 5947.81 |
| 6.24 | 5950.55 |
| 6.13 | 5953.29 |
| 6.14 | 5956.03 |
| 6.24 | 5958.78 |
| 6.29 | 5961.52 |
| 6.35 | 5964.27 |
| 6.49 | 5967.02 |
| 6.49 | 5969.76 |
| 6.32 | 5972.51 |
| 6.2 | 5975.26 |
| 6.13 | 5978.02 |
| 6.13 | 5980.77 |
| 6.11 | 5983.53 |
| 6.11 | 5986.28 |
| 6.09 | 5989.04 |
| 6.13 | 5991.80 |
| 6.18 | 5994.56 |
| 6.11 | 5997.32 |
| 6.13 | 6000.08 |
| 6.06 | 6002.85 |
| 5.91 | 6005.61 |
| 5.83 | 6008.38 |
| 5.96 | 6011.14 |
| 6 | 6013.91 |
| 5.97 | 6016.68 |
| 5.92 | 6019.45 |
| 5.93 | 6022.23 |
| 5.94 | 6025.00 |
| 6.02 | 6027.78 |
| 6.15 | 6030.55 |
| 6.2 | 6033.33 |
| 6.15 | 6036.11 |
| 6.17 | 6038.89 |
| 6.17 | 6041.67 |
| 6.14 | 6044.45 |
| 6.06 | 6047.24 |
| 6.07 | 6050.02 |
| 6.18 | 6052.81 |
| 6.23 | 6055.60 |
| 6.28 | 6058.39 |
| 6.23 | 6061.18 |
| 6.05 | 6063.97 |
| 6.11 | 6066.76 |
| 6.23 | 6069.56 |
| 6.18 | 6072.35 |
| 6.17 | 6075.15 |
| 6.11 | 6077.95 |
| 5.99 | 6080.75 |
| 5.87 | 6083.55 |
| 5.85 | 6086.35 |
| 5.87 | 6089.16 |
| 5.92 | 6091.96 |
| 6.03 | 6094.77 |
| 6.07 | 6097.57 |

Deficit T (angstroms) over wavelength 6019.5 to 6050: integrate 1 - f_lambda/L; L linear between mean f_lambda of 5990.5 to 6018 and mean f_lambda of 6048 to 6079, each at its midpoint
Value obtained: 0.08 angstroms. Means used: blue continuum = 6.03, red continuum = 6.17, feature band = 6.08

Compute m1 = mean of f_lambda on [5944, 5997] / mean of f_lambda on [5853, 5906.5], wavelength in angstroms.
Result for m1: 1.03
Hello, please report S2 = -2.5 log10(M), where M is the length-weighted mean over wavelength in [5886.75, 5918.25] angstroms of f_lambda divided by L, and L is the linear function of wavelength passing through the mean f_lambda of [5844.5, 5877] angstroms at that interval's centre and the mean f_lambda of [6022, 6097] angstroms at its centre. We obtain 0.046 mag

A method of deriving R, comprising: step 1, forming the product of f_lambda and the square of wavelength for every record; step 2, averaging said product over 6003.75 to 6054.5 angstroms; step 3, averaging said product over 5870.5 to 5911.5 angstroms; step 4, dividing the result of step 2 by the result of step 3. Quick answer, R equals 1.05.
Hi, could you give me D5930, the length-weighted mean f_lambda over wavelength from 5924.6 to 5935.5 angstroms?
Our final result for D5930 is 6.19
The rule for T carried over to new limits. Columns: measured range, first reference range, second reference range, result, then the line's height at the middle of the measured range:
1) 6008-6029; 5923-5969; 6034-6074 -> 0.8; 6.19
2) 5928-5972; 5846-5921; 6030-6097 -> -1.1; 6.13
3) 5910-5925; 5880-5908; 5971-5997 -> -0.6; 5.98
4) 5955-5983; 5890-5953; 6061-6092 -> -0.7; 6.12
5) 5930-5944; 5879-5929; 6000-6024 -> -0.5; 6.03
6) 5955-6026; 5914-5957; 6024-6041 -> 0.5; 6.17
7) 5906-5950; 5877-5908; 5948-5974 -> -0.9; 6.13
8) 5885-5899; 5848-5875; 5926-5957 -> 1.4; 6.27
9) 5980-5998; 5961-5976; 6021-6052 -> 0.5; 6.29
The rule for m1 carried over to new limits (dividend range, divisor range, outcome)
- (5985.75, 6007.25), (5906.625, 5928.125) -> 0.98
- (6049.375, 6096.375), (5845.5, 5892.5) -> 0.99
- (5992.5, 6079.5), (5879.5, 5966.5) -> 0.99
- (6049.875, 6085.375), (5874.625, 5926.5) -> 1.01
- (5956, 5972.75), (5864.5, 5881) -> 1.02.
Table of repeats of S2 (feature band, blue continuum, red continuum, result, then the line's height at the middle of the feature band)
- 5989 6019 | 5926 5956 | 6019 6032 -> 0.01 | 6.06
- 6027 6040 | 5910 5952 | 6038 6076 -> 0.01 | 6.18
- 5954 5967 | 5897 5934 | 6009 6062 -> -0.02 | 6.17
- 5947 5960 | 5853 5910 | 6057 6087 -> -0.02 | 6.09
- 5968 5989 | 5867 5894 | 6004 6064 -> -0.03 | 6.04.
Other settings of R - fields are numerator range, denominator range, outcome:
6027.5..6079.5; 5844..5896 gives 1.07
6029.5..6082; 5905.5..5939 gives 1.03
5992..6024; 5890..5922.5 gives 1.02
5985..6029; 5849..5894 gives 1.03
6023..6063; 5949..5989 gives 1.01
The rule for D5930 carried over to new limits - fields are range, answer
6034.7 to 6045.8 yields 6.16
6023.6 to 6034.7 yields 6.08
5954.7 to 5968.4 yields 6.3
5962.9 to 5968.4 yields 6.43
